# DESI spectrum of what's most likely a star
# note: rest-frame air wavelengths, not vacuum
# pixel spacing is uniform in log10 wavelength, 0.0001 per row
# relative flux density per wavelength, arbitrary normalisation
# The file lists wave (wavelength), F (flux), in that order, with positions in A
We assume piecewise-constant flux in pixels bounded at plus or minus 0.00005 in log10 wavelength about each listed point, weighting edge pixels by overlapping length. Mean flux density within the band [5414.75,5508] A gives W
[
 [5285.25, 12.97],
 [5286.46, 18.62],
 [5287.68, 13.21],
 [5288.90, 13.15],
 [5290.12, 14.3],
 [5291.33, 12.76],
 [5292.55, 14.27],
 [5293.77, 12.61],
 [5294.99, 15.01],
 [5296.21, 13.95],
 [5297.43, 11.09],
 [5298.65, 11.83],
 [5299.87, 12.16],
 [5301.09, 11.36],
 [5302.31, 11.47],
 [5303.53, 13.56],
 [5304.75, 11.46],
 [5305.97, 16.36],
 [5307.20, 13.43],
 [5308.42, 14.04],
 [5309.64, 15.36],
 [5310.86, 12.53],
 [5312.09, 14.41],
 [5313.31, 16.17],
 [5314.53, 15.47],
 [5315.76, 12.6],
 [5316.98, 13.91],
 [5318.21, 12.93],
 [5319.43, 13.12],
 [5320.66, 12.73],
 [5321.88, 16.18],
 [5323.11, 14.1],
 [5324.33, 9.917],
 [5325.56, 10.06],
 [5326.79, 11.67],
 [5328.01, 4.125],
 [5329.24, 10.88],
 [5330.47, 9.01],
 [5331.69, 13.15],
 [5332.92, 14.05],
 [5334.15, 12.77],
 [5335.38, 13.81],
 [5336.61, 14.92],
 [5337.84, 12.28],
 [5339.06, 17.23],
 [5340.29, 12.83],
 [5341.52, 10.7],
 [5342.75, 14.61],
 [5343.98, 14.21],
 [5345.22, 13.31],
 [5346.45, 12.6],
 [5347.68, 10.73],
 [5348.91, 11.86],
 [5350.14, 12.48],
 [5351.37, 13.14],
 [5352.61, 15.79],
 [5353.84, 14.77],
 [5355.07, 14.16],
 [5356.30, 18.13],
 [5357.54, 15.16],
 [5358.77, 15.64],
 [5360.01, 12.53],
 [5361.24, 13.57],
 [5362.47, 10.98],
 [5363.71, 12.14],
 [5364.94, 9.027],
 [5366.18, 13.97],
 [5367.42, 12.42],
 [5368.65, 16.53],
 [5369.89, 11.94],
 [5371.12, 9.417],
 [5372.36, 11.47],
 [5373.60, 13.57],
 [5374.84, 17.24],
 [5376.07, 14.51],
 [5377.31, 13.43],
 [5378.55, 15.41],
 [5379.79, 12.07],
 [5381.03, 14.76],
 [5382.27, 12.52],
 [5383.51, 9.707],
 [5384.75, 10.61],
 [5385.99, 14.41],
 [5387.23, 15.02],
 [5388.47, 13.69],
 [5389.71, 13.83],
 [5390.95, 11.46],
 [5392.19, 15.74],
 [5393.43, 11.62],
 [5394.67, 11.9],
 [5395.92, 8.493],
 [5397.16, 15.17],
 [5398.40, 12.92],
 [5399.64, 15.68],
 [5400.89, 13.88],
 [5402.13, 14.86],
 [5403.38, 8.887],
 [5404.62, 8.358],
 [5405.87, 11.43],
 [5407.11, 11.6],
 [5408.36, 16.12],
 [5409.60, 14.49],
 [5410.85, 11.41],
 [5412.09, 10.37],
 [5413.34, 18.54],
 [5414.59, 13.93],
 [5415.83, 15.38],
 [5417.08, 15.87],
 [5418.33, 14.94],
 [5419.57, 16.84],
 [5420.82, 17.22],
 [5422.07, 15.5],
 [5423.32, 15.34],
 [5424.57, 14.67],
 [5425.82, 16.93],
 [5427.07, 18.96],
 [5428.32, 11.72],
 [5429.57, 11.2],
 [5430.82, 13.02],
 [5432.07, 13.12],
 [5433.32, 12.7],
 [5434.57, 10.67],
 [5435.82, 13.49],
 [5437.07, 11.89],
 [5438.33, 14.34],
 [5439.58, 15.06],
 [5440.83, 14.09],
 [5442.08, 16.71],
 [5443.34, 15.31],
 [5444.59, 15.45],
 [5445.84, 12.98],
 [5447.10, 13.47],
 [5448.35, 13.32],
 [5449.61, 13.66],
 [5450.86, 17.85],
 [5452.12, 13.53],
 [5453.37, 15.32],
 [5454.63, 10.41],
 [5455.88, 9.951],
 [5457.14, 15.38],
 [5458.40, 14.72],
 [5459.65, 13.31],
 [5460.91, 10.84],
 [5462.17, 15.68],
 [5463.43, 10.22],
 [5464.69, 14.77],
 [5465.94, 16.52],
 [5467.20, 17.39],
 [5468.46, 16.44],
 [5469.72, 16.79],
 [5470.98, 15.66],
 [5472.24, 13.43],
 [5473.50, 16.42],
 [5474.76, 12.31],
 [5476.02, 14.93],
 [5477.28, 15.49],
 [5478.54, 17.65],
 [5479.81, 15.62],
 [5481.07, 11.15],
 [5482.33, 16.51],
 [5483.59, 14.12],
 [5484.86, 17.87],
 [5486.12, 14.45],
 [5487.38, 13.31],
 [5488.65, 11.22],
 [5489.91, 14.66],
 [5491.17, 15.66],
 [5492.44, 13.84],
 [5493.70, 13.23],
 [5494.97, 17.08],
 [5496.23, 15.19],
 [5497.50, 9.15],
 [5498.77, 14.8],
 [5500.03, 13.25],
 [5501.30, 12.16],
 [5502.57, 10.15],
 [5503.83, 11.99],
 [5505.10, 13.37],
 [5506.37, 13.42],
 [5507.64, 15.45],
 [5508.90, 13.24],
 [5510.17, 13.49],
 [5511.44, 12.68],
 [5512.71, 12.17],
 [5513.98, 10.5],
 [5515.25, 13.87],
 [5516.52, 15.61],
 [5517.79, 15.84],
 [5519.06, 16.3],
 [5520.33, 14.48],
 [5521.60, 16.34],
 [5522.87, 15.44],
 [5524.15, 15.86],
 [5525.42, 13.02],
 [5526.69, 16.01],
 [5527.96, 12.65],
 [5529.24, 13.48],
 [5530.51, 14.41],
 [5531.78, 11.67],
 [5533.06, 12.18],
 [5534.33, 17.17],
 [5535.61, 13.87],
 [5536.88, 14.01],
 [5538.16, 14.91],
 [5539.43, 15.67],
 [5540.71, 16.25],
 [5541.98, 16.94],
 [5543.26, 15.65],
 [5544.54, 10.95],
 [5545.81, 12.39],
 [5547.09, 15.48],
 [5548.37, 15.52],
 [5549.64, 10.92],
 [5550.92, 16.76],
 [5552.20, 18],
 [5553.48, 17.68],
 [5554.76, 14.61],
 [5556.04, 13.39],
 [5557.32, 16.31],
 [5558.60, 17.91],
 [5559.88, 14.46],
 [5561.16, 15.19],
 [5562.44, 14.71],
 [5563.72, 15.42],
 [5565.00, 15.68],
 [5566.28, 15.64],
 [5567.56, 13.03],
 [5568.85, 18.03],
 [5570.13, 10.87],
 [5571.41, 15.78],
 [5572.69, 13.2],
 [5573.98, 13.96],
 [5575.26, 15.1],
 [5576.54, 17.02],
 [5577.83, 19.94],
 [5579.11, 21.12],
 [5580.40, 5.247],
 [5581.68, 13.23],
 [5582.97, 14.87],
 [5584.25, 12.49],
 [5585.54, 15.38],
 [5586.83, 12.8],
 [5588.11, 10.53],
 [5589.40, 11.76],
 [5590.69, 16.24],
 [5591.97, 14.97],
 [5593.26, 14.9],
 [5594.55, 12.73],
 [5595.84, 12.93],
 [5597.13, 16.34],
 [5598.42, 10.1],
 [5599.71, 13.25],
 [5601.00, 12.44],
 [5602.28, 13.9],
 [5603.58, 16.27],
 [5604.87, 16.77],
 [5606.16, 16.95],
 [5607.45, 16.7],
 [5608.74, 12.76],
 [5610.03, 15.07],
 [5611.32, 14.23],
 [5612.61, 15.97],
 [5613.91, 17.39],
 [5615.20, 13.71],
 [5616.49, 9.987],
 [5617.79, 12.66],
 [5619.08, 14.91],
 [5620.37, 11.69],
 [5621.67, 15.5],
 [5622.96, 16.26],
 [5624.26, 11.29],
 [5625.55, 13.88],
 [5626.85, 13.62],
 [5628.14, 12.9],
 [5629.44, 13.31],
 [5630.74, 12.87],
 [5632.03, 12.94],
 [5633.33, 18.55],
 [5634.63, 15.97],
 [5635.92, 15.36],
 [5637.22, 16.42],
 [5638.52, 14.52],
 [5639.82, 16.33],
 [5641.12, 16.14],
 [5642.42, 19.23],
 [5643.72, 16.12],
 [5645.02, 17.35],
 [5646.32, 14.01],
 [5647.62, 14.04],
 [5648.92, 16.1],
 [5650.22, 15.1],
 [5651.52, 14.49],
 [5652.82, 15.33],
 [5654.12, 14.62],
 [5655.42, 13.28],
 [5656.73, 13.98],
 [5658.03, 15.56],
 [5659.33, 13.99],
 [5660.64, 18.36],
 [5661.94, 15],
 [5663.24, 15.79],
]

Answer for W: 14.3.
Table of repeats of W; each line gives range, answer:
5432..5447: 13.8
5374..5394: 13.5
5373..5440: 13.6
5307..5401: 13.1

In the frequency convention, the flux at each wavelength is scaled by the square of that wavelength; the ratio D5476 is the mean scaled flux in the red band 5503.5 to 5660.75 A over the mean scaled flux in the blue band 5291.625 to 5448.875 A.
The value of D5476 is 1.2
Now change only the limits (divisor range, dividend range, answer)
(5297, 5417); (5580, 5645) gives 1.20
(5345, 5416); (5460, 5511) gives 1.12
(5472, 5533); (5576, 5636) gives 1.05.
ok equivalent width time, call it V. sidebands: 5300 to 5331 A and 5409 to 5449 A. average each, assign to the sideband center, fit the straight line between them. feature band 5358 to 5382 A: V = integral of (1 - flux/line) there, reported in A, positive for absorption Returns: 0.5 A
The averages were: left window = 12.7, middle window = 13.2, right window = 14.3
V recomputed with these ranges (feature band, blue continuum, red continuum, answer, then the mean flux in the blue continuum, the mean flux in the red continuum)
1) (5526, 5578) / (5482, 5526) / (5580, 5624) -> -3.6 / 14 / 13.9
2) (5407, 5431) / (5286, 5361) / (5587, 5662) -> -1.9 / 13.3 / 14.6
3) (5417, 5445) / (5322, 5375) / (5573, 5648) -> -2.4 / 12.9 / 14.5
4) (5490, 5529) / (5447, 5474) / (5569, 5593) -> 1.1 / 14.3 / 14.2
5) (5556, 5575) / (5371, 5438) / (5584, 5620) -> -1.3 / 13.5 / 14.1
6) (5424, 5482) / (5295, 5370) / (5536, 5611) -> -1.5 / 13.1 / 14.7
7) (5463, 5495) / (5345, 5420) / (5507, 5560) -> -1.6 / 13.3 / 14.6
